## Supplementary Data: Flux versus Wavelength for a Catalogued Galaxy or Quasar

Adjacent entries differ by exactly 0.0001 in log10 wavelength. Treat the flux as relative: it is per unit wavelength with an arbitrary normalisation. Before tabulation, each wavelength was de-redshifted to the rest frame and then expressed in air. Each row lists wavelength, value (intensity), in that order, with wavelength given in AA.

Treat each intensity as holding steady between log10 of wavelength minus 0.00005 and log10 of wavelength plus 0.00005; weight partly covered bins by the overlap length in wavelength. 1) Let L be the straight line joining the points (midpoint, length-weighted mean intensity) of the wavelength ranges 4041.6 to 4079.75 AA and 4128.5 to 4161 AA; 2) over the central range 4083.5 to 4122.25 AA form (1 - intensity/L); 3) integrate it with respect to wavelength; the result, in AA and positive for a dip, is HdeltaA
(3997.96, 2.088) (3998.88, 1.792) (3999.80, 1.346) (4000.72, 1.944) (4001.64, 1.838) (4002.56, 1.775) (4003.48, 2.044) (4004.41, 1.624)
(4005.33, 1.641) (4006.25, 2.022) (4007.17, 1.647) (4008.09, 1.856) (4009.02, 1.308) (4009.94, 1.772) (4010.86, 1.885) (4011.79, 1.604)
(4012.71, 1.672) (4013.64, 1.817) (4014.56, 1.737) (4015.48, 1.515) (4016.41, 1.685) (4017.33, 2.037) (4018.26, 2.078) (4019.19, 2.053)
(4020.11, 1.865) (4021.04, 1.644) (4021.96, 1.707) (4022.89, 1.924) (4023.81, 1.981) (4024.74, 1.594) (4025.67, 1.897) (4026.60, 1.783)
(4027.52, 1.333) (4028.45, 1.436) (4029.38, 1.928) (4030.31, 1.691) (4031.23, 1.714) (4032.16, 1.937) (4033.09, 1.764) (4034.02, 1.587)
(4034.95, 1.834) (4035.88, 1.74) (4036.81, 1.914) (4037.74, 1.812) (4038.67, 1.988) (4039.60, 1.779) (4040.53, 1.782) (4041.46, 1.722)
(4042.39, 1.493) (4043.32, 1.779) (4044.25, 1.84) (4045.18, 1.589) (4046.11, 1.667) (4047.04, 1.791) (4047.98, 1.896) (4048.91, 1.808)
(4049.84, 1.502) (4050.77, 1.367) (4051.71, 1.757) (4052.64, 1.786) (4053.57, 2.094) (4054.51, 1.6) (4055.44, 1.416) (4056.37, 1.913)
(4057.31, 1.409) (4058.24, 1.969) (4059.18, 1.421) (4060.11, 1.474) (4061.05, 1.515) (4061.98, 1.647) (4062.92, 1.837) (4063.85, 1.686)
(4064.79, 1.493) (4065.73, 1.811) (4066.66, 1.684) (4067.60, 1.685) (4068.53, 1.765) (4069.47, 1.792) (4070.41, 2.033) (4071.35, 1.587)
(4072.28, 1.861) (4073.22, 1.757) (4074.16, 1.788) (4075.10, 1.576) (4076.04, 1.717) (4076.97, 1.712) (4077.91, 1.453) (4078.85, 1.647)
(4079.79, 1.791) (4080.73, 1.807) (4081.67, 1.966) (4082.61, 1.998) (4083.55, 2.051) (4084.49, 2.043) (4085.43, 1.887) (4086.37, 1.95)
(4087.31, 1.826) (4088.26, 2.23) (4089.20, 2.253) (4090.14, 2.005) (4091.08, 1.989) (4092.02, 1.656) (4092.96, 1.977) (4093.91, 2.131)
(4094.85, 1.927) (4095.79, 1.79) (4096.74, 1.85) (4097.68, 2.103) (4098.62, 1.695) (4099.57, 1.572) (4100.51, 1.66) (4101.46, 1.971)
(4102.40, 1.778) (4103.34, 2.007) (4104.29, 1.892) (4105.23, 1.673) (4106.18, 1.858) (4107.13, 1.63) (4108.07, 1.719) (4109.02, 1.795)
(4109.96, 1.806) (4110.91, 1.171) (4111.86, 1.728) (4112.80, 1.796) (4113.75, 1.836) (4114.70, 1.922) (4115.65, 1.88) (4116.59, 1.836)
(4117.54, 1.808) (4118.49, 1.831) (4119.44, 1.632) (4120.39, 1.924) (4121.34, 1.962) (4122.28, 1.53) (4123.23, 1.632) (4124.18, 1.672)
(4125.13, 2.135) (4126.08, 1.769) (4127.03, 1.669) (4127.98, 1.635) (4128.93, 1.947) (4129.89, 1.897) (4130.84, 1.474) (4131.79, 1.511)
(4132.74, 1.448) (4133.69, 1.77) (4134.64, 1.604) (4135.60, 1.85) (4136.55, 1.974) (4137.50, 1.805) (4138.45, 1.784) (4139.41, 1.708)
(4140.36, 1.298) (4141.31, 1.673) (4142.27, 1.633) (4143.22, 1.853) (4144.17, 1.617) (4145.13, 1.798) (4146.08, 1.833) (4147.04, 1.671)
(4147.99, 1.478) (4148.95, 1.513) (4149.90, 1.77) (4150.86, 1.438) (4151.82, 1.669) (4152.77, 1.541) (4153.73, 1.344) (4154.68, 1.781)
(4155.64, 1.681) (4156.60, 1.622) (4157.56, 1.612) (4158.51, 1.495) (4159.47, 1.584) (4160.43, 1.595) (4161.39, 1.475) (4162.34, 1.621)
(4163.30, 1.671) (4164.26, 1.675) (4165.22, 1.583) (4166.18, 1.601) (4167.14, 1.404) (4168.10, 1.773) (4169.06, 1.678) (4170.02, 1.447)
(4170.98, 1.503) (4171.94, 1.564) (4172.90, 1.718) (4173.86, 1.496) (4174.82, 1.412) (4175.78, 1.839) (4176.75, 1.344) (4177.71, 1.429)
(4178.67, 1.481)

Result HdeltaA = -4.1 AA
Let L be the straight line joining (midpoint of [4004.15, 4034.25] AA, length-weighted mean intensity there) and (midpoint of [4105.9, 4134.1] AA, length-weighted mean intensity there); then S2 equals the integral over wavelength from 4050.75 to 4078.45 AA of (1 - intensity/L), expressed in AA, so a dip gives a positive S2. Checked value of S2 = 0.9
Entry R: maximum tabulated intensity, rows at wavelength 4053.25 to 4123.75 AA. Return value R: 2.253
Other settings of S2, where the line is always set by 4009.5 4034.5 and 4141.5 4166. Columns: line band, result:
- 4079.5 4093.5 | -2.23 AA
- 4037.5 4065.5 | 0.62 AA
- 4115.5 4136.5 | -1.23 AA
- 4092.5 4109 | -1.54 AA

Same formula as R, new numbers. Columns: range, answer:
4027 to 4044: 1.988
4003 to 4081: 2.094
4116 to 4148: 2.135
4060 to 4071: 2.033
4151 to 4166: 1.781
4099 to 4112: 2.007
